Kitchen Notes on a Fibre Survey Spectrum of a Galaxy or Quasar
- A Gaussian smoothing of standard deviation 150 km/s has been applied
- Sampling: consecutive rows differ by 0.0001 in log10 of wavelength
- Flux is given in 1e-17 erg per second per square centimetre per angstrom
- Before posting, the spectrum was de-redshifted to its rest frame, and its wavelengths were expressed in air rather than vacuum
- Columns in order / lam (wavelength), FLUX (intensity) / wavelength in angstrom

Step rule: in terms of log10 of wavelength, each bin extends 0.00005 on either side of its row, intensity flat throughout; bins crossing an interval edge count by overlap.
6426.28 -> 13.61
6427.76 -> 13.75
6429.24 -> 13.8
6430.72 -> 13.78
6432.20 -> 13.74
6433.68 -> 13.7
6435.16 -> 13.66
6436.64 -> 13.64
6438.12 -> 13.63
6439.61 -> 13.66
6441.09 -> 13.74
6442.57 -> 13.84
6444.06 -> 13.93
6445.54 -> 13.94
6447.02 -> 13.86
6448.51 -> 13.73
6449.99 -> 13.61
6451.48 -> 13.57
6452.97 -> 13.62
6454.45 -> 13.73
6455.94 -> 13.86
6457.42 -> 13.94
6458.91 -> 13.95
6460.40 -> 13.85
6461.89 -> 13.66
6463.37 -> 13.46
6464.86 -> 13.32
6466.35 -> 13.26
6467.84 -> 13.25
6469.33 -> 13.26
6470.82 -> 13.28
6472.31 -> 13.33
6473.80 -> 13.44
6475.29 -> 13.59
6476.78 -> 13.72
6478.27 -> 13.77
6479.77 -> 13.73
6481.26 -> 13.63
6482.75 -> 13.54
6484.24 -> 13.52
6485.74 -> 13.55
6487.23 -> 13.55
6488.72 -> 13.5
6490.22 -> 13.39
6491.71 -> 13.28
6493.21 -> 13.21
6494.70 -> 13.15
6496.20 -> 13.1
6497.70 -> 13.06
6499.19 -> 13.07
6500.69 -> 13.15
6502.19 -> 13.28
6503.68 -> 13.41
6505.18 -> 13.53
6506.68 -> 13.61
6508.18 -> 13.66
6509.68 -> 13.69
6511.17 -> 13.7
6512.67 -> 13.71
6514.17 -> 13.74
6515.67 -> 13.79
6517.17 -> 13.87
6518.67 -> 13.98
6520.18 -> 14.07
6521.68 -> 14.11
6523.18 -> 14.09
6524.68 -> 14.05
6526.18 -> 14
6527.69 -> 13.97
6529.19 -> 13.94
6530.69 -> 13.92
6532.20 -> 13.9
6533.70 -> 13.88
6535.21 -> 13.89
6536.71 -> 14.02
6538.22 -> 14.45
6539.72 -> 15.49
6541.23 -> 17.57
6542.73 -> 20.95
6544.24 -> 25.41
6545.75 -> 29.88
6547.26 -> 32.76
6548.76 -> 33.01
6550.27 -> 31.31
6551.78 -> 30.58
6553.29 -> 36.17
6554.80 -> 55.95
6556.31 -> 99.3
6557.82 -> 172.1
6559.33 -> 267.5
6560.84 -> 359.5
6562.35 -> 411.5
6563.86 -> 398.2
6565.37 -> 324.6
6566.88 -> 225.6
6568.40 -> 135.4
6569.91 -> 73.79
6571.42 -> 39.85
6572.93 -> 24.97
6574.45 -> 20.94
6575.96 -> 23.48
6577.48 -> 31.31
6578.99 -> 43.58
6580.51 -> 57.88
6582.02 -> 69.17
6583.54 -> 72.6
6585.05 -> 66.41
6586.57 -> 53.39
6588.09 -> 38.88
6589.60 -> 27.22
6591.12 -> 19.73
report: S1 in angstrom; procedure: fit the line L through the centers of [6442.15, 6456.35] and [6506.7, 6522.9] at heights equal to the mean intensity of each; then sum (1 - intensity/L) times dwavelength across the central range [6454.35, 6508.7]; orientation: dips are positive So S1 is 1.27 angstrom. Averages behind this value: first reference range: 13.8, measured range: 13.5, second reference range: 13.8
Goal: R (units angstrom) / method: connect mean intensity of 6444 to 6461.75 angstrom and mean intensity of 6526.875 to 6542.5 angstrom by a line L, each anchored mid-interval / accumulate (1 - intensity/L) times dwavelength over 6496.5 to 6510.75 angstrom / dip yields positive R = 1.0 angstrom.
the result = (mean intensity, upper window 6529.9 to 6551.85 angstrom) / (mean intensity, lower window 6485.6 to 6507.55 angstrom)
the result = 1.58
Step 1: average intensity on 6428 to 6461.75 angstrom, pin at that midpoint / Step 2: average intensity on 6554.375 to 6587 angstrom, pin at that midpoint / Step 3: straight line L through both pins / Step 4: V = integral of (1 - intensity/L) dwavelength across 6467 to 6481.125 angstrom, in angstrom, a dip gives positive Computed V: 9.6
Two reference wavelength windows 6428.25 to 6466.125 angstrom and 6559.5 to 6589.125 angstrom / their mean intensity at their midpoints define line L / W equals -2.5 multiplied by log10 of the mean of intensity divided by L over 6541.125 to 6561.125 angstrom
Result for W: 0.36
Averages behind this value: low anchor 13.7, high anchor 132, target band 82.5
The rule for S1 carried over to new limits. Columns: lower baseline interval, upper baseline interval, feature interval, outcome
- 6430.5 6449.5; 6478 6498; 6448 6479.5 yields 0.03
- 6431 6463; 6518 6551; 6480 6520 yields 7.27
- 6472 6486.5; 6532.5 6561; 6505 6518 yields 8.04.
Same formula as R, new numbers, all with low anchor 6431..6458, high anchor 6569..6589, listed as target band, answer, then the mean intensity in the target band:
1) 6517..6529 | 7.0 angstrom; 14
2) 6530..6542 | 7.3 angstrom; 14.7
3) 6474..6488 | 5.7 angstrom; 13.6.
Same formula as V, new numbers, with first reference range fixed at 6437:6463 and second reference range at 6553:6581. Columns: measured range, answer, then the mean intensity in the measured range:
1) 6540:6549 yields 7.1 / 25.7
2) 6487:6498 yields 8.7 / 13.3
